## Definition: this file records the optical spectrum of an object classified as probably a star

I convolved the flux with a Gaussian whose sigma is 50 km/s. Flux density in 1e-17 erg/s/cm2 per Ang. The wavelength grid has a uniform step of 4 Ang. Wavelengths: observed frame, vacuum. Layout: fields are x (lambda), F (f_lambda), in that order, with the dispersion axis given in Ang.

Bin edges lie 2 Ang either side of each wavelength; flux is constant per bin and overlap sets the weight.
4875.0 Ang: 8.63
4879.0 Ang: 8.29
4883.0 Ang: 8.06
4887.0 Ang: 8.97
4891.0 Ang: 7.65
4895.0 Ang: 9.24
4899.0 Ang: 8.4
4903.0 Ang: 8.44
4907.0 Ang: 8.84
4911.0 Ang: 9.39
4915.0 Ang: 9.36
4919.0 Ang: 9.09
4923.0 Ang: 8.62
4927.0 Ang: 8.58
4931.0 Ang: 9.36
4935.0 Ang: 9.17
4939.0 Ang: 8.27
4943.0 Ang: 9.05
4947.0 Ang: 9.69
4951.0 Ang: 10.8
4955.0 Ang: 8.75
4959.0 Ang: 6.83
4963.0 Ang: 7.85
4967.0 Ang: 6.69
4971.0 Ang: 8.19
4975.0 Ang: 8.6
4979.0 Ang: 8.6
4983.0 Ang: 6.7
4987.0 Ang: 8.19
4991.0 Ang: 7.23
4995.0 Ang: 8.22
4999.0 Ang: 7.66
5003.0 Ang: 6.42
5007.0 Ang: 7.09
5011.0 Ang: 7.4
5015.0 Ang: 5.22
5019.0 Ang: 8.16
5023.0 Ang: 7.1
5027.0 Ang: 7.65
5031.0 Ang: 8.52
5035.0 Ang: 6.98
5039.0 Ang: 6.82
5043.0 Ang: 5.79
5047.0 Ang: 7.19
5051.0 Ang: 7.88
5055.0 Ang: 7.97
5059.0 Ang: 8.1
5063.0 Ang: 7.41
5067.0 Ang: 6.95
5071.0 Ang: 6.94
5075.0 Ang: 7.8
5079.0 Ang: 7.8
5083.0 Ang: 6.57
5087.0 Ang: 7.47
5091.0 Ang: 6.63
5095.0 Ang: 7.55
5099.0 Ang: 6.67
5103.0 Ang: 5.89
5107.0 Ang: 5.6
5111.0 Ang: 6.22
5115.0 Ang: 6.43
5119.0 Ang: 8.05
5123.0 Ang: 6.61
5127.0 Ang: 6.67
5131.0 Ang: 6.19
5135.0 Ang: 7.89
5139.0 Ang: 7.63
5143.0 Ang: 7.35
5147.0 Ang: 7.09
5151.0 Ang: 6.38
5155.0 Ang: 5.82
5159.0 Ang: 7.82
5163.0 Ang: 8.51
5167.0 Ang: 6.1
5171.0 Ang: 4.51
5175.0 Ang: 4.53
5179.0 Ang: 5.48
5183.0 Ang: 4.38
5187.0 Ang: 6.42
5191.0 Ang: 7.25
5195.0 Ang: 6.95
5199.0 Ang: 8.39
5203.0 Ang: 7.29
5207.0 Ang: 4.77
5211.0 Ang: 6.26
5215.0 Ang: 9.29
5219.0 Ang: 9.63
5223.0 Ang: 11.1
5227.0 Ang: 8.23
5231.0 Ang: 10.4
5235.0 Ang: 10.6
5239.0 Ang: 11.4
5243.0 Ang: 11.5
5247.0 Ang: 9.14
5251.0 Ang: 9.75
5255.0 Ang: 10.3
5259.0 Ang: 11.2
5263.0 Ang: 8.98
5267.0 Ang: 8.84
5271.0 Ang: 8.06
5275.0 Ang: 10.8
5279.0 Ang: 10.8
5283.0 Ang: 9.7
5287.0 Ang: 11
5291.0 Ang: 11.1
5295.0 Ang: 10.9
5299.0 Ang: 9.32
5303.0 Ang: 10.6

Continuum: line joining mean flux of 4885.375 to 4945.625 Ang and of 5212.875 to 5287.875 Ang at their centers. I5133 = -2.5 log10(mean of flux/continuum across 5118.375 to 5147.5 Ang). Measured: 0.32 mag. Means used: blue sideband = 8.84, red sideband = 10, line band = 7.15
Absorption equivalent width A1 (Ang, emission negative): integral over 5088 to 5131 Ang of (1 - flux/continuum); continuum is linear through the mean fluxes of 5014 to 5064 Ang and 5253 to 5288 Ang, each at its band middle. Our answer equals 7.9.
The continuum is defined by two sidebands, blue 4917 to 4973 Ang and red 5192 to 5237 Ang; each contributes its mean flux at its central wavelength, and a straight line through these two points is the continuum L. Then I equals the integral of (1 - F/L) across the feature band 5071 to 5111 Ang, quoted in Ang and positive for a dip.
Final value 7.8 Ang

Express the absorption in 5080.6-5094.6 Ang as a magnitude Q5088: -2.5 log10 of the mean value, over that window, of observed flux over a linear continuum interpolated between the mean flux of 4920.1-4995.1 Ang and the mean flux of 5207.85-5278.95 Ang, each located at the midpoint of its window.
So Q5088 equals 0.27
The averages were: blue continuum 8.4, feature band 6.99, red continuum 9.68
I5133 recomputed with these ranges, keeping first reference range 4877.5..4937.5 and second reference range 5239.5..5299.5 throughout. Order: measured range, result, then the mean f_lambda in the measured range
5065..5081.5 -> 0.27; 7.35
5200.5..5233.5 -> 0.18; 8.41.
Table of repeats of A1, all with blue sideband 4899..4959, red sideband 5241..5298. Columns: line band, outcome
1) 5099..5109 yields 3.8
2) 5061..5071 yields 2.5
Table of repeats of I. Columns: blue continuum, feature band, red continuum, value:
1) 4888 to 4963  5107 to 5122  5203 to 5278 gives 4.0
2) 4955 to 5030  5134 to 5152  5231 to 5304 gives 3.4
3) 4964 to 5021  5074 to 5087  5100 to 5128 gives -1.2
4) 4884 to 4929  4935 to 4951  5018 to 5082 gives -1.6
